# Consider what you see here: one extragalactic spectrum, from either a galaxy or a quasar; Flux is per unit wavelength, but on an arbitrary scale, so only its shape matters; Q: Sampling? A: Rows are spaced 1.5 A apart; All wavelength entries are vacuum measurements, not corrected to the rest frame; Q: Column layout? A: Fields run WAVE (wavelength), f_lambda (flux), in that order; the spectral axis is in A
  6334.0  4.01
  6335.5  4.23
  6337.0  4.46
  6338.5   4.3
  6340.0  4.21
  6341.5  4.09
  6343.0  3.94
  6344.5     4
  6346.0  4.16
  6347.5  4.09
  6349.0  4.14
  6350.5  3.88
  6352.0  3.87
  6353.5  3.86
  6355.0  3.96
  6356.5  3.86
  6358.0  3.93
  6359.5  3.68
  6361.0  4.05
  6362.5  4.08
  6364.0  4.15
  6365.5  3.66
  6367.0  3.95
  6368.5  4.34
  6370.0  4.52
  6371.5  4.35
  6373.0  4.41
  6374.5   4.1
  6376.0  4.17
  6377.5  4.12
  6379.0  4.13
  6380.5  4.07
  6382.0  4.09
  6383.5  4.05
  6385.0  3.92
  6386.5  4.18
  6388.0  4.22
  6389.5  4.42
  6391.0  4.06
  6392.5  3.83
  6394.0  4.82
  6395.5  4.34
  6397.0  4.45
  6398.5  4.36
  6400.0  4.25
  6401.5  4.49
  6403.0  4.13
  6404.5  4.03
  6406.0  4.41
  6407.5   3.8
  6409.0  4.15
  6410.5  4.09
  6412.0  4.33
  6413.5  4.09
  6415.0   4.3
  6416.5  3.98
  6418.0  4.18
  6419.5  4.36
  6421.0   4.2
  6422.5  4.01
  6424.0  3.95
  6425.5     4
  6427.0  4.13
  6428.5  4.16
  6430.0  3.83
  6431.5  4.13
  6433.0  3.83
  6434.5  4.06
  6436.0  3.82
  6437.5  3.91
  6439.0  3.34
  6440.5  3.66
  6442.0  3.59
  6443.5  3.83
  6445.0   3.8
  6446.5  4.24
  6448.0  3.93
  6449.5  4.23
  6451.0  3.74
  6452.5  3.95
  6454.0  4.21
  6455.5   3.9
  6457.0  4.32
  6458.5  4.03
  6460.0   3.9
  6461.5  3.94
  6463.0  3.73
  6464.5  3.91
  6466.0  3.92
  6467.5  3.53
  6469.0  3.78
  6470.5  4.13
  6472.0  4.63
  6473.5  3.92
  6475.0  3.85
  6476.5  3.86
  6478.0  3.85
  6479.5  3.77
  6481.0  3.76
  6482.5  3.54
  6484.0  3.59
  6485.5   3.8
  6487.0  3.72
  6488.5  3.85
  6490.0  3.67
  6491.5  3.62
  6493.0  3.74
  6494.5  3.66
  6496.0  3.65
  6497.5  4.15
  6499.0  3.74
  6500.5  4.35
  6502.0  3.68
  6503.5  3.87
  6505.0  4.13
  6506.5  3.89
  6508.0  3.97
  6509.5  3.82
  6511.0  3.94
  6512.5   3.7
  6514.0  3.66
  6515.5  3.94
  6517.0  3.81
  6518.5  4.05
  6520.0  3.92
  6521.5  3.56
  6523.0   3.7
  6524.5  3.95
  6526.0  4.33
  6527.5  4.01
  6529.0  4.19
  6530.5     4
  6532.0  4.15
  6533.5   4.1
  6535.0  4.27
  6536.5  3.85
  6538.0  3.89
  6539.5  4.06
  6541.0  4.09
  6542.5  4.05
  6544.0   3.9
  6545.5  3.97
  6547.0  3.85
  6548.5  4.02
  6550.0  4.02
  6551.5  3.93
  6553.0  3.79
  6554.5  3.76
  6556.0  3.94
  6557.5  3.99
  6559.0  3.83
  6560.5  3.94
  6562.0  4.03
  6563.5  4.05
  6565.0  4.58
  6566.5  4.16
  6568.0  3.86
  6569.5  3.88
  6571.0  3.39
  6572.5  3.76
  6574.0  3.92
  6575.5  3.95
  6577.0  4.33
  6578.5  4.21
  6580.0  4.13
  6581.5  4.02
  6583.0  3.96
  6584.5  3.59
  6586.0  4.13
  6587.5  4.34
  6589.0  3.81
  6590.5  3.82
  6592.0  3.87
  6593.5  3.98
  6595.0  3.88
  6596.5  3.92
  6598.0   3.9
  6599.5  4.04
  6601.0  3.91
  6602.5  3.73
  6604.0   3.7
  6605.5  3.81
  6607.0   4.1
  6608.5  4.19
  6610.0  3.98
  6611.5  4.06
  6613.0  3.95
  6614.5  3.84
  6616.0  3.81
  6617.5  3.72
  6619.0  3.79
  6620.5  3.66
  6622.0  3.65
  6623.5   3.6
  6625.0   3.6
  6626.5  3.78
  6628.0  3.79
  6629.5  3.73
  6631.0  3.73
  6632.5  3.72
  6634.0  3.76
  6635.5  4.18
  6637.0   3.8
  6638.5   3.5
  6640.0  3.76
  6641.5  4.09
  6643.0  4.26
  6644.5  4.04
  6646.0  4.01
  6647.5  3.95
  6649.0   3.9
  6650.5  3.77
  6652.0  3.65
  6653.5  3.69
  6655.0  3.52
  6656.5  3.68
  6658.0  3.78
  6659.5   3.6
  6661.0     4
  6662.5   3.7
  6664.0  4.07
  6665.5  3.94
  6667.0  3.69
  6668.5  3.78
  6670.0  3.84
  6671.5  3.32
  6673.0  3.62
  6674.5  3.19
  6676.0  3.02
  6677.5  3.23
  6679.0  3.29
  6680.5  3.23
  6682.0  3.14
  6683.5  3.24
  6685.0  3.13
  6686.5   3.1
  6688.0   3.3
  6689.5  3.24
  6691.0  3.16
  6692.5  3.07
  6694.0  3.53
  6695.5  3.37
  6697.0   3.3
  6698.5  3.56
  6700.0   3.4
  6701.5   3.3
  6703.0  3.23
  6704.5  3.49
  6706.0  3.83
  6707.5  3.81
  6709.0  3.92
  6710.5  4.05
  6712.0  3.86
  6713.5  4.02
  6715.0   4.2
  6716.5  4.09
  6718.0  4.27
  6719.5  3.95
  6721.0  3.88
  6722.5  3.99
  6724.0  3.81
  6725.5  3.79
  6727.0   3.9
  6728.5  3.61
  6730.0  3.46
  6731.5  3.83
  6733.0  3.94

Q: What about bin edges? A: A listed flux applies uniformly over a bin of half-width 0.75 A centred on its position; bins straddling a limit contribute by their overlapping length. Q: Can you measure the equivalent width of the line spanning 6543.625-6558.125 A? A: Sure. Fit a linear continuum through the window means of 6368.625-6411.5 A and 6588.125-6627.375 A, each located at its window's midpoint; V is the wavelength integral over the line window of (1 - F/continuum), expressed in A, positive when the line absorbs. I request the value 0.1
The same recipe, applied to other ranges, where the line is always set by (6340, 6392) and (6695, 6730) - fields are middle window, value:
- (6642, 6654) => -0.30 A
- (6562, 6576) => -0.22 A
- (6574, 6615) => -1.05 A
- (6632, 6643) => -0.09 A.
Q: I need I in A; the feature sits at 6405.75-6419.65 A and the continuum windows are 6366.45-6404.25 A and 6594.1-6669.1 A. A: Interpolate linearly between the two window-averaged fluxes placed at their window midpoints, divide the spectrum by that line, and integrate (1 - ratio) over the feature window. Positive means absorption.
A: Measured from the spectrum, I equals 0.11 A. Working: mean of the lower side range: 4.23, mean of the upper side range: 3.83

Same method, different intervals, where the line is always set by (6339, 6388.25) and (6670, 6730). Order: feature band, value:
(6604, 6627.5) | -1.0 A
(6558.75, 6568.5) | -0.8 A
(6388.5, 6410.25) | -1.3 A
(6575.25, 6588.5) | -1.2 A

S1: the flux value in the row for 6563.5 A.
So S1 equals 4.05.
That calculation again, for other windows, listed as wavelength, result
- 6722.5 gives 3.99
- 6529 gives 4.19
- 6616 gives 3.81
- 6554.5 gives 3.76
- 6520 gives 3.92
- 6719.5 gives 3.95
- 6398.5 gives 4.36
